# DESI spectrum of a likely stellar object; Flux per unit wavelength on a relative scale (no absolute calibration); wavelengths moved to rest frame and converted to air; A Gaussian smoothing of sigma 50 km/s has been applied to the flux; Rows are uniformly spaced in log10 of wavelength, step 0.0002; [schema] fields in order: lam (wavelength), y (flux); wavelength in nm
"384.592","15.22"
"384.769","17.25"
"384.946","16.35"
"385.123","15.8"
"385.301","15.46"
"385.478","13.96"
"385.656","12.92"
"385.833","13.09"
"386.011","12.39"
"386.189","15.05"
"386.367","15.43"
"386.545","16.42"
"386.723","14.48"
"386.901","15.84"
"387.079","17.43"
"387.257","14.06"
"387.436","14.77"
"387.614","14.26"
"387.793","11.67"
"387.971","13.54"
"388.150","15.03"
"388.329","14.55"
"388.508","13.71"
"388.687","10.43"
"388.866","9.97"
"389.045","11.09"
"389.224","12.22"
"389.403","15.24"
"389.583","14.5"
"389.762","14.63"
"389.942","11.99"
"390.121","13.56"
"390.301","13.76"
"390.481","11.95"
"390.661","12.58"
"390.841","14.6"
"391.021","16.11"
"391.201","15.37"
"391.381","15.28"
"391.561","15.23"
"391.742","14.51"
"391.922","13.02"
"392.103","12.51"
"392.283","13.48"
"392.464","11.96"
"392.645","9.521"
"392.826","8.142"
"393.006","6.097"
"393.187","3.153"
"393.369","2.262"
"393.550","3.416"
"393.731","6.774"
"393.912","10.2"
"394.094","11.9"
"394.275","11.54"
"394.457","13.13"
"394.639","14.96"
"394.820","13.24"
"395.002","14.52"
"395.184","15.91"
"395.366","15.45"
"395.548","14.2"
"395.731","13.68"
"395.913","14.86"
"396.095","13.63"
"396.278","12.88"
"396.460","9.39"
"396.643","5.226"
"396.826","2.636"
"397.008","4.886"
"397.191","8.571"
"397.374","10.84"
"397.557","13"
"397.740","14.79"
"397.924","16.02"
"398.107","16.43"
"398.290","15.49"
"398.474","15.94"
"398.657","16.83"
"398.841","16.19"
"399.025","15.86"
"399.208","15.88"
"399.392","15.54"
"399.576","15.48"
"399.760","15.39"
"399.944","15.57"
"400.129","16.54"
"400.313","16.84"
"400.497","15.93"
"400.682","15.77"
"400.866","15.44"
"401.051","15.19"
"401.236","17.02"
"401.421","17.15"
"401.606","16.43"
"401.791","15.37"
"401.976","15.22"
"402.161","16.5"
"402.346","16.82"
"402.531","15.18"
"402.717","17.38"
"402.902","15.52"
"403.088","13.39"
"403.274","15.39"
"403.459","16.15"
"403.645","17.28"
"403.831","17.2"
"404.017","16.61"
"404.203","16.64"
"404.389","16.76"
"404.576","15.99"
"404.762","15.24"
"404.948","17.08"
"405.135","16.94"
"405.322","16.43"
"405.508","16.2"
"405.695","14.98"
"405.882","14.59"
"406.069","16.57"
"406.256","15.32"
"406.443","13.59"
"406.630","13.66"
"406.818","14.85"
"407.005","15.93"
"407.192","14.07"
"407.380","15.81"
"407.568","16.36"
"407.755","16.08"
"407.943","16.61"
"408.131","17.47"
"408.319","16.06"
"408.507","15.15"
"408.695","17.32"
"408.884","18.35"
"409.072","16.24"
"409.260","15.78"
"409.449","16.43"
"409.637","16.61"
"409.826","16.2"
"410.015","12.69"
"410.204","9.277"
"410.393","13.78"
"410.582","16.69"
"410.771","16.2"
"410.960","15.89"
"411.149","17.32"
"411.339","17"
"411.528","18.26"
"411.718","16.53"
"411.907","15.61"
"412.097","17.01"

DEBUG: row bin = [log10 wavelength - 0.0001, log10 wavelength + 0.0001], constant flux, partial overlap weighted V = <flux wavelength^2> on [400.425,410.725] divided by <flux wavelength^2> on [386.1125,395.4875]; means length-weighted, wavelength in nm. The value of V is 1.3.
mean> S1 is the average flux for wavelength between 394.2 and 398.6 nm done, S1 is 12.6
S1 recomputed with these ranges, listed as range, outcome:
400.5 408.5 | 15.9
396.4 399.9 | 12.9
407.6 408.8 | 16.5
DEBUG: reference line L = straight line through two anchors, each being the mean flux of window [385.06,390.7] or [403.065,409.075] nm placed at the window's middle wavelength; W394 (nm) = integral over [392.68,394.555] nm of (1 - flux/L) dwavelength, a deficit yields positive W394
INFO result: 0.87 nm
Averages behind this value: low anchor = 13.8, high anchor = 16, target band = 7.75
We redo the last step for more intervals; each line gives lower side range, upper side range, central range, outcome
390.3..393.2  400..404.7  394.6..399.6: 0.36 nm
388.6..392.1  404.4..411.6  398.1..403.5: -0.40 nm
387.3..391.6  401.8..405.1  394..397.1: 0.59 nm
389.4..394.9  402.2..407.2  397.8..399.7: -0.29 nm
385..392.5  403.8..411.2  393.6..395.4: 0.25 nm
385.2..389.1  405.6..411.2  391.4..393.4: 0.54 nm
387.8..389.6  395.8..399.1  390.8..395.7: 0.36 nm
